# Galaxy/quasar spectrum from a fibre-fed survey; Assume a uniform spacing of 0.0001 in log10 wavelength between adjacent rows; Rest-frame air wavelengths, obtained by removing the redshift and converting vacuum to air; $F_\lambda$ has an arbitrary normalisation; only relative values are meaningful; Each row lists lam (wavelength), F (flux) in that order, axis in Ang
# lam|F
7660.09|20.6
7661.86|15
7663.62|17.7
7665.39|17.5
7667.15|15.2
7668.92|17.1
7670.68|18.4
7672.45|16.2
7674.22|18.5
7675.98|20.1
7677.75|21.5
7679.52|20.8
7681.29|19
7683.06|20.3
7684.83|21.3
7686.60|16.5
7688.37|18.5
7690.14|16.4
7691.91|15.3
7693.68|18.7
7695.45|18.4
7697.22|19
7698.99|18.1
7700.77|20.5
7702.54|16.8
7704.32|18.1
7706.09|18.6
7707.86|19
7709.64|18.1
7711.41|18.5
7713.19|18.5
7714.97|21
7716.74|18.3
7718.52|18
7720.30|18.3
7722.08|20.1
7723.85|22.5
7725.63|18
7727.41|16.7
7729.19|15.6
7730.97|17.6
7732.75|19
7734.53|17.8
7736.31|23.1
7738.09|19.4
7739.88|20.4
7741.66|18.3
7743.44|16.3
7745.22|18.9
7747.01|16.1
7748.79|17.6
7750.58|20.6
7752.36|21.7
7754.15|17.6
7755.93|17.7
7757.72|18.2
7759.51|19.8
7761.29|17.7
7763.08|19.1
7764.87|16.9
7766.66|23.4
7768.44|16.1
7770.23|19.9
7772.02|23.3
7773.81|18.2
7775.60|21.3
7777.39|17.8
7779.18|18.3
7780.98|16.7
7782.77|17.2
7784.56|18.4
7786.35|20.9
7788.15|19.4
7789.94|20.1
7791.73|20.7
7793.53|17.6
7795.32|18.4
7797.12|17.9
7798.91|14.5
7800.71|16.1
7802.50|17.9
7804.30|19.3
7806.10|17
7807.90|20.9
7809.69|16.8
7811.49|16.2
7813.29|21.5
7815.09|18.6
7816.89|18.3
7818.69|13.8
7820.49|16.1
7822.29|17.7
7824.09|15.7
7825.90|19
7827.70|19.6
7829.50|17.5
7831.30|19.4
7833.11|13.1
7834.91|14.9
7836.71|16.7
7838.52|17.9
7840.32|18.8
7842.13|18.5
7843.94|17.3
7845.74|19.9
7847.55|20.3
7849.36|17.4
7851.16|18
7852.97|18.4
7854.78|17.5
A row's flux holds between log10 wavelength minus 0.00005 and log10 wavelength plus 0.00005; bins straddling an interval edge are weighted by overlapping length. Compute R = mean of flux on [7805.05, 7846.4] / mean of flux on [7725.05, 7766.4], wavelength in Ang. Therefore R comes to 1.0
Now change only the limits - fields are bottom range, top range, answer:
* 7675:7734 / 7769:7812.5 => 0.99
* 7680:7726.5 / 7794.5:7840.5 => 0.93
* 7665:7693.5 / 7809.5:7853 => 0.96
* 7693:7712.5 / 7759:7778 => 1.05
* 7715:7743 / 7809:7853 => 0.93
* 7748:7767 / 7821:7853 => 0.93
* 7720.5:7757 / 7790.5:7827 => 0.95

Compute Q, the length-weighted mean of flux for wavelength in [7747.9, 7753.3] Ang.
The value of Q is 19.9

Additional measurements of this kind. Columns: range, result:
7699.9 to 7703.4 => 18.7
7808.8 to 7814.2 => 18.2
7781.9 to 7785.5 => 17.9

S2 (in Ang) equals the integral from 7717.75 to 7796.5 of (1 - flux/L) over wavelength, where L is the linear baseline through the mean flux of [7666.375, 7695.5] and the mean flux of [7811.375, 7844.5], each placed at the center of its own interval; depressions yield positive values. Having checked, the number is -4.4 Ang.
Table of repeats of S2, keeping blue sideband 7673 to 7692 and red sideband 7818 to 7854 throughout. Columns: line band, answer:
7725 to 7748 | 0.3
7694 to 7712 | 0.3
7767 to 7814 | -1.6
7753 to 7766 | 0.0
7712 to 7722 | -0.1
